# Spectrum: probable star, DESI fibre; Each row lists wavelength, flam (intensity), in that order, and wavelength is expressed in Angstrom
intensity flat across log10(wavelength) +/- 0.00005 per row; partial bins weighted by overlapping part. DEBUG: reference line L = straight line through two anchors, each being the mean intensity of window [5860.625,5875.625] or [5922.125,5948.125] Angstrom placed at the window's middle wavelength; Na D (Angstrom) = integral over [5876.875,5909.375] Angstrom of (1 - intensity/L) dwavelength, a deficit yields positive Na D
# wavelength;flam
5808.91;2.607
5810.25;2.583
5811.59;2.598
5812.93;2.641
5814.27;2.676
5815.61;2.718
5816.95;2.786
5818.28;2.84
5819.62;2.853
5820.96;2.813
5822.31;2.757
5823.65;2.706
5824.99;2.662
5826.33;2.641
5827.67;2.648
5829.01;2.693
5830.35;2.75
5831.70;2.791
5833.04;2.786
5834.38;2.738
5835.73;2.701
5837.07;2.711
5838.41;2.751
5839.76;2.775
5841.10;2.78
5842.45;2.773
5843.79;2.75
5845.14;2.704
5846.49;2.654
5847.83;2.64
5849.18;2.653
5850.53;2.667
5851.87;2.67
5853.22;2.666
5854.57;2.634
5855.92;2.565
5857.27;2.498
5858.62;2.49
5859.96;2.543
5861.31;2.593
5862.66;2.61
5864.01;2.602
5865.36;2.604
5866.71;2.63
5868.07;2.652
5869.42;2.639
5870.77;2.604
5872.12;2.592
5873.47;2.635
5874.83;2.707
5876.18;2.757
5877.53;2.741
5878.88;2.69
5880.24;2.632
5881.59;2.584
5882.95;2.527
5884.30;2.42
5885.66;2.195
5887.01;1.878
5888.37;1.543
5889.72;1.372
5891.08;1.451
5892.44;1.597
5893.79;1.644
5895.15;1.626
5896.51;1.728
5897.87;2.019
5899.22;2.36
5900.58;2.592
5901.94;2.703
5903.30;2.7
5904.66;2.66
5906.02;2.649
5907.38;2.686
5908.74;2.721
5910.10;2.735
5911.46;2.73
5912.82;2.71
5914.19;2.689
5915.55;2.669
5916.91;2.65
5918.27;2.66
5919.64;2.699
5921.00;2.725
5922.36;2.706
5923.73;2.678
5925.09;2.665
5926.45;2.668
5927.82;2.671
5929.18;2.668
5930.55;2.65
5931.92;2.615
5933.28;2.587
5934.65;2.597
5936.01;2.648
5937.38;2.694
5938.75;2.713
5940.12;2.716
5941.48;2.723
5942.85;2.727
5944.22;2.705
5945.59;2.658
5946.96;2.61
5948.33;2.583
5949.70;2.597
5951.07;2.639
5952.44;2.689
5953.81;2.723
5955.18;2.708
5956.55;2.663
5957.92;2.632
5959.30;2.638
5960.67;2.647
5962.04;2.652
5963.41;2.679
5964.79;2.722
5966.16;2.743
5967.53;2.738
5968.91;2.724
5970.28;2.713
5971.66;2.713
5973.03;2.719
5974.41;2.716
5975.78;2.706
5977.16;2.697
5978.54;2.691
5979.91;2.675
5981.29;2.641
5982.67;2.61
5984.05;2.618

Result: 5.0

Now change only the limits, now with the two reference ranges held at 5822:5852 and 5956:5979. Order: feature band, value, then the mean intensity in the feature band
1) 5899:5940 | 0.5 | 2.67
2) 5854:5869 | 0.7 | 2.58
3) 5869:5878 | 0.1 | 2.67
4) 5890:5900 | 3.5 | 1.77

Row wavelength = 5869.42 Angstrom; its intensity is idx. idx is 2.639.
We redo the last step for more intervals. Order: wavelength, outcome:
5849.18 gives 2.653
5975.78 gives 2.706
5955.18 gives 2.708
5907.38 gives 2.686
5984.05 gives 2.618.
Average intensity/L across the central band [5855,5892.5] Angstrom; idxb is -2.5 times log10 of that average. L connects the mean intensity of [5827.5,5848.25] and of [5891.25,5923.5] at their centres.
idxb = 0.07 mag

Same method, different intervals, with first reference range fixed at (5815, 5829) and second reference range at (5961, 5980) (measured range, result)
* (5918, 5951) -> 0.02 mag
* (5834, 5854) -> 0.01 mag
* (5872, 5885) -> 0.04 mag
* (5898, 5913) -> 0.04 mag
